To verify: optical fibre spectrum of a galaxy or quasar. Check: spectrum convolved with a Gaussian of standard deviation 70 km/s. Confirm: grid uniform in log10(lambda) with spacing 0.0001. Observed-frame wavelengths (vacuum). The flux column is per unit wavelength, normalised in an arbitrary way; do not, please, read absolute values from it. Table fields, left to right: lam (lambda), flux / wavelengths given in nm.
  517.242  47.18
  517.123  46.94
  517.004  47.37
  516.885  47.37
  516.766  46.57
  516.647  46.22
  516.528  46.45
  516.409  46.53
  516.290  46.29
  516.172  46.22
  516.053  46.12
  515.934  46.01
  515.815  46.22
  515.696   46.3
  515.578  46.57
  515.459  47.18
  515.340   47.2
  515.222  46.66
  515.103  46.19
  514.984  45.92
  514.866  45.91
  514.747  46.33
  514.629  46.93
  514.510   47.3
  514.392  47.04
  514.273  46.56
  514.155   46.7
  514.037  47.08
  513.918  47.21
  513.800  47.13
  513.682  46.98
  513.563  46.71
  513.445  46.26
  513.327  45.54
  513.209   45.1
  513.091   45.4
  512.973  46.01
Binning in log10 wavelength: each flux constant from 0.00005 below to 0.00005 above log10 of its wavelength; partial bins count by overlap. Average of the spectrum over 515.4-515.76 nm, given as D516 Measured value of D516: 46.7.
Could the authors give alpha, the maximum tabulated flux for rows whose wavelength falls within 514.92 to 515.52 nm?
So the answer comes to 47.2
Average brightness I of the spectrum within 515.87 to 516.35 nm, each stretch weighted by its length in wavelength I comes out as 46.2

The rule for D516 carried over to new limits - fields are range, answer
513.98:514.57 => 46.9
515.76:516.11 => 46.1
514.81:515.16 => 46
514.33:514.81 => 46.8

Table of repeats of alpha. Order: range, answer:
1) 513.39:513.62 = 46.71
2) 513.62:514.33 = 47.21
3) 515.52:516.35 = 46.57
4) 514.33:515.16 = 47.3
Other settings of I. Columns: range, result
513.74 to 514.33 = 47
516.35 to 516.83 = 46.4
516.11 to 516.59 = 46.4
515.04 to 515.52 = 46.7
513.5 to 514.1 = 47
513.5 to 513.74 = 46.7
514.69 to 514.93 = 46.1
